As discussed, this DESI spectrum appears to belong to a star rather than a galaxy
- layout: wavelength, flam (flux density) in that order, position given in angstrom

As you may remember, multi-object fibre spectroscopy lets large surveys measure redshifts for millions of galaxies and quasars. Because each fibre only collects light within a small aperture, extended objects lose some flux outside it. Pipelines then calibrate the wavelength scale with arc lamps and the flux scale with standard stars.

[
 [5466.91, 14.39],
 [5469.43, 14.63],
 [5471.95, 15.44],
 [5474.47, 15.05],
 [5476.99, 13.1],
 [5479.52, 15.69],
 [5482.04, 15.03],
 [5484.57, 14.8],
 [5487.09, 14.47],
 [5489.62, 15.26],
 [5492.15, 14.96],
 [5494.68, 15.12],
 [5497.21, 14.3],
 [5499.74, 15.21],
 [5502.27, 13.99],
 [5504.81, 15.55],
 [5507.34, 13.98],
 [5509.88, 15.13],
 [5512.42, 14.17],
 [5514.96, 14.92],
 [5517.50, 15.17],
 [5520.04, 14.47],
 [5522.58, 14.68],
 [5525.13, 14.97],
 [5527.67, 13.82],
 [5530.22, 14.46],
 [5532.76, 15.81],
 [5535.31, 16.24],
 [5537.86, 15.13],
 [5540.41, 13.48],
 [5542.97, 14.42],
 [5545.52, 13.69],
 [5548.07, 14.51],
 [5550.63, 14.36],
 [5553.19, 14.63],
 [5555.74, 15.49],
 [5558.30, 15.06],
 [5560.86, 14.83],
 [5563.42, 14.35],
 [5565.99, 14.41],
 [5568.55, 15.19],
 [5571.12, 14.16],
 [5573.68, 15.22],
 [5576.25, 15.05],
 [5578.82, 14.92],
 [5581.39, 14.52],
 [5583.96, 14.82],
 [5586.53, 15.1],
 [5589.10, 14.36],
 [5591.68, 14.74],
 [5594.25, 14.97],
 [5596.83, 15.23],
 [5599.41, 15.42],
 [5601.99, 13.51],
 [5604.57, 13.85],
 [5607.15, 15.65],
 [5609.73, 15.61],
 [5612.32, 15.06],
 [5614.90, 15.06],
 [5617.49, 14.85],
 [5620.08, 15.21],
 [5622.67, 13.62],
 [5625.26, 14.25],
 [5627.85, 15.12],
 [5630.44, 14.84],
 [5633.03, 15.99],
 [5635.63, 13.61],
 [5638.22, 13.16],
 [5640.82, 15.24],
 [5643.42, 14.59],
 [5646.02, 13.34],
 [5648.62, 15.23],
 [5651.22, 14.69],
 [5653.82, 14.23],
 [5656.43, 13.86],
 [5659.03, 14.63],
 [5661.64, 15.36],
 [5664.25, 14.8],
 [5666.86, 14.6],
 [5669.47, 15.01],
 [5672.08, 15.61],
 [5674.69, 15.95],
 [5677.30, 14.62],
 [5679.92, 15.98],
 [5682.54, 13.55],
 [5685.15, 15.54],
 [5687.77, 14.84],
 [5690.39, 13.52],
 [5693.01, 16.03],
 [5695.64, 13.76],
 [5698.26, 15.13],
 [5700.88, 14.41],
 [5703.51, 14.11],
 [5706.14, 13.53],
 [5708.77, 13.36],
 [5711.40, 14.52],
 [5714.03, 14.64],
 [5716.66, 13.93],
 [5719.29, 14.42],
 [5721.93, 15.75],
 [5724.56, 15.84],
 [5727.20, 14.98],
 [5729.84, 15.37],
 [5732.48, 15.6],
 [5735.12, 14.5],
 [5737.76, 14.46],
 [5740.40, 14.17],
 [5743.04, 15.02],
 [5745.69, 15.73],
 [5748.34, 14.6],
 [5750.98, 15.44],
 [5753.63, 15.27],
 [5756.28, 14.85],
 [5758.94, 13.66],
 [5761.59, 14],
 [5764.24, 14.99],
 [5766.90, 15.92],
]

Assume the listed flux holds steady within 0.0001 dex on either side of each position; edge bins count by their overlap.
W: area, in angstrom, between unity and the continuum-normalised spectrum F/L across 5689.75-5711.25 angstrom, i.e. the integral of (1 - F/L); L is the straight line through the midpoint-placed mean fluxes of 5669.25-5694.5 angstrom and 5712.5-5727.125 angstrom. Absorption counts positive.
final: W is 1.0 angstrom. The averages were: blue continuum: 15.1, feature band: 14.3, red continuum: 14.9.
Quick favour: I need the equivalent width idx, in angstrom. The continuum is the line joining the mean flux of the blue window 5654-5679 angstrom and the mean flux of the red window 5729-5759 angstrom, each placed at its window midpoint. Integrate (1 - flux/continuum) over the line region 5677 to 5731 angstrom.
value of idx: 1.0 angstrom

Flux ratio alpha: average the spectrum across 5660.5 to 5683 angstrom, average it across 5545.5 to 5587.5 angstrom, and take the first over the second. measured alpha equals 1.02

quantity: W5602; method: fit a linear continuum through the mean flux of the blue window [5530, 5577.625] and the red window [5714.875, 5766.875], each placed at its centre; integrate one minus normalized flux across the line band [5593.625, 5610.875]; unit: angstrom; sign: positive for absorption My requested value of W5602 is -0.1 angstrom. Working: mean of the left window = 14.8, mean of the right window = 14.9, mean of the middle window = 14.9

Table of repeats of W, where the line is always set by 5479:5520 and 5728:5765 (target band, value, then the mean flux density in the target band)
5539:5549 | 0.55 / 14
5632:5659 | 0.81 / 14.4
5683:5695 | 0.02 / 14.8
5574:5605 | 0.18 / 14.7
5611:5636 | 0.05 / 14.8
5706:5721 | 0.69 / 14.2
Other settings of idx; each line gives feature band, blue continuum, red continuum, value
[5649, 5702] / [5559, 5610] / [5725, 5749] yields 0.3 angstrom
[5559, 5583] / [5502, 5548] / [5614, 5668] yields -0.2 angstrom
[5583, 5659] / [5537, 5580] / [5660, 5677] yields 1.4 angstrom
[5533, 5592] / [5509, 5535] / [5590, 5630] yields 0.3 angstrom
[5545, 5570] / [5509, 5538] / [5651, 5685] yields 0.4 angstrom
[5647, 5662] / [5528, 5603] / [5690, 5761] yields 0.1 angstrom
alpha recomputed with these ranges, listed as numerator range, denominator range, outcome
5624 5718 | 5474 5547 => 0.99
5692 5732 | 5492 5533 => 1.00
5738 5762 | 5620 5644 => 1.02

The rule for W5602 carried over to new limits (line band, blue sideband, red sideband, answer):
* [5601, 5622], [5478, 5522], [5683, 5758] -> -0.1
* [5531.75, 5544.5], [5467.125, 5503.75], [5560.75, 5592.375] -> -0.2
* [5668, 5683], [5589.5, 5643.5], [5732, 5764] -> -0.5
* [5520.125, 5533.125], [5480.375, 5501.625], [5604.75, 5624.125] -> 0.2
